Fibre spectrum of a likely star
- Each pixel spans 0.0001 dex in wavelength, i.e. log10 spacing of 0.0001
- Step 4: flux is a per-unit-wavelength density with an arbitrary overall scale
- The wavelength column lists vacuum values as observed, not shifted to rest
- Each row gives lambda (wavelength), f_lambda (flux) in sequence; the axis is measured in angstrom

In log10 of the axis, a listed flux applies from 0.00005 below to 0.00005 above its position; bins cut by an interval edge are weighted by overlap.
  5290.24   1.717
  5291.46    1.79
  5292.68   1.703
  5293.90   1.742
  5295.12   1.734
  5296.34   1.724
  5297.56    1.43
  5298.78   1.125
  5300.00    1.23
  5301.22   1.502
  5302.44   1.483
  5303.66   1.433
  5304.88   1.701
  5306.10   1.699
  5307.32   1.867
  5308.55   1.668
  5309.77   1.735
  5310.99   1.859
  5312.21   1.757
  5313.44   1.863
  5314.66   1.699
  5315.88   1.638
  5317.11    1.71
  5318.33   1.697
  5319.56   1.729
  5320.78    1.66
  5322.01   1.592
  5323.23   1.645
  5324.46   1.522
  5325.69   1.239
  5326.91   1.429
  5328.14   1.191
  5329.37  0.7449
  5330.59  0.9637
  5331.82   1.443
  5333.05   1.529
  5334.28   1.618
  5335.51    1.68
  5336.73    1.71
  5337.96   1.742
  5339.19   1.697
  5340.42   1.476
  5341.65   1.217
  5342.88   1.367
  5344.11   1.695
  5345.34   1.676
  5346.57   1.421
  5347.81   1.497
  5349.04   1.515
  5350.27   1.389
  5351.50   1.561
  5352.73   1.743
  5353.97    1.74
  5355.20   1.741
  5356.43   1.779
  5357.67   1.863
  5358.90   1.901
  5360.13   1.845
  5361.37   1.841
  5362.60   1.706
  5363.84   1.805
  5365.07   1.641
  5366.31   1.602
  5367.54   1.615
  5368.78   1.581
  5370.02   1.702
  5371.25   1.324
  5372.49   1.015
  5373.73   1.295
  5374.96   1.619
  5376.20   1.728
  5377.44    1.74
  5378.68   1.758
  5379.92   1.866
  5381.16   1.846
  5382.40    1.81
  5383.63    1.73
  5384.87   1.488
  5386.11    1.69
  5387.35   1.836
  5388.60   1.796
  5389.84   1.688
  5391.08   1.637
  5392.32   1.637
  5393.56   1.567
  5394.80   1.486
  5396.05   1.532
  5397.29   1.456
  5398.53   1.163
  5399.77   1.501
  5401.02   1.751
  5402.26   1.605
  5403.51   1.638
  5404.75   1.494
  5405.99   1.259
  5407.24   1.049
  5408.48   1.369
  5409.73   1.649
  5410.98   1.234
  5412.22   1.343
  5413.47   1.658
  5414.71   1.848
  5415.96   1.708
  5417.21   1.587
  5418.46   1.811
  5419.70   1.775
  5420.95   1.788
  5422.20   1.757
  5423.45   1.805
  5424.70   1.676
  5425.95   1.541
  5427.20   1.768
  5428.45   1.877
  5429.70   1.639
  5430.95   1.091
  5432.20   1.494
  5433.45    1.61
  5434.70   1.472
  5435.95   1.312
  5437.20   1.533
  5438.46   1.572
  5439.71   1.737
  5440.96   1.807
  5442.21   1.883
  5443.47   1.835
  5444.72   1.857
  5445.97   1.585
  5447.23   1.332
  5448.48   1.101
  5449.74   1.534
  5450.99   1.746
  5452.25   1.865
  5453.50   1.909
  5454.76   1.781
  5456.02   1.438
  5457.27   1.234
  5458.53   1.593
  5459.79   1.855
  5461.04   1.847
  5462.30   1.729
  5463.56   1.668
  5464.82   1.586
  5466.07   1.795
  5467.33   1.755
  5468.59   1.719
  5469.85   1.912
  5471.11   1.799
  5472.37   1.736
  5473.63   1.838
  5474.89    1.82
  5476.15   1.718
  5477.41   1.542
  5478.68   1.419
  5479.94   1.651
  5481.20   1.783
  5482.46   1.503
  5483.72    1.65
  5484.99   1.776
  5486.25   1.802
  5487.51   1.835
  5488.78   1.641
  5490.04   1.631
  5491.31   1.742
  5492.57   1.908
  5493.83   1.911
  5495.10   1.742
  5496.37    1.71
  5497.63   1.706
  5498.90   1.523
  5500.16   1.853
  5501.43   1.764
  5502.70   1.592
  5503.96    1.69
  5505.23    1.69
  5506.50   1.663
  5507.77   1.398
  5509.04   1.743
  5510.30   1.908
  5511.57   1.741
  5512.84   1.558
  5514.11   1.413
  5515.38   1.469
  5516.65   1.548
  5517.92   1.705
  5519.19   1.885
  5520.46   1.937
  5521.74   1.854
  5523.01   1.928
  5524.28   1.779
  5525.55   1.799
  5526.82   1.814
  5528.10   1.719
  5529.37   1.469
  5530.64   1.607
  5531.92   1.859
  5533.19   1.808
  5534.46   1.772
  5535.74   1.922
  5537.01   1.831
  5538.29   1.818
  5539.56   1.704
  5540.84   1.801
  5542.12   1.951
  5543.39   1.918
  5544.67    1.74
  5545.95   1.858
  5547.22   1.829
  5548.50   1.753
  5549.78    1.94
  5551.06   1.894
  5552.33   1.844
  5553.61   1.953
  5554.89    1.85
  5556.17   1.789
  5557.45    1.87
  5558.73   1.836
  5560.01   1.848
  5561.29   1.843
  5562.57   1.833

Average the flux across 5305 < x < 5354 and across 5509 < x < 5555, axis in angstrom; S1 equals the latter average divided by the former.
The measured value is 1.1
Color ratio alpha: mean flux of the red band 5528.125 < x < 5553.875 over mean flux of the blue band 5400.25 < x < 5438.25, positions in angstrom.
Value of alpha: 1.2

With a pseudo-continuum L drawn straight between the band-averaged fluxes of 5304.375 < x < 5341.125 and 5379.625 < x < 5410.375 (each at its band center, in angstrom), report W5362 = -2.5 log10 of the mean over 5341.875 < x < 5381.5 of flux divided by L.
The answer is -0.04 mag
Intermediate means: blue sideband 1.58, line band 1.63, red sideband 1.58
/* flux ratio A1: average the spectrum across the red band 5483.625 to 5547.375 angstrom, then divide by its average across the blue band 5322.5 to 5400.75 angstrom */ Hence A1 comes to 1.11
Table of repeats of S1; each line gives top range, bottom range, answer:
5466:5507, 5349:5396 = 1.04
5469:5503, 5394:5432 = 1.10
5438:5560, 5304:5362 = 1.08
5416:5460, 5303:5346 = 1.04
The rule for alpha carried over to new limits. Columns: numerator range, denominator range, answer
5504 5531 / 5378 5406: 1.04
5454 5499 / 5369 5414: 1.10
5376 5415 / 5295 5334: 1.03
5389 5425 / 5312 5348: 1.03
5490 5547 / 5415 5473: 1.05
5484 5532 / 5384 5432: 1.08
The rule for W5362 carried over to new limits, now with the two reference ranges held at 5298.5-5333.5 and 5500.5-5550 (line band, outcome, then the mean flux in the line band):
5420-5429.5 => -0.06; 1.74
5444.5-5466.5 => 0.03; 1.63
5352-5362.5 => -0.14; 1.8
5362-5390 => -0.03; 1.65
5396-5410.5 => 0.12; 1.45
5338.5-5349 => 0.04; 1.51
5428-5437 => 0.11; 1.49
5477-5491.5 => 0.03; 1.66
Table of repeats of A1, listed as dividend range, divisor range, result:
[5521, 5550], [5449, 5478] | 1.05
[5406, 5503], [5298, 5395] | 1.04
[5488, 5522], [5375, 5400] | 1.03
